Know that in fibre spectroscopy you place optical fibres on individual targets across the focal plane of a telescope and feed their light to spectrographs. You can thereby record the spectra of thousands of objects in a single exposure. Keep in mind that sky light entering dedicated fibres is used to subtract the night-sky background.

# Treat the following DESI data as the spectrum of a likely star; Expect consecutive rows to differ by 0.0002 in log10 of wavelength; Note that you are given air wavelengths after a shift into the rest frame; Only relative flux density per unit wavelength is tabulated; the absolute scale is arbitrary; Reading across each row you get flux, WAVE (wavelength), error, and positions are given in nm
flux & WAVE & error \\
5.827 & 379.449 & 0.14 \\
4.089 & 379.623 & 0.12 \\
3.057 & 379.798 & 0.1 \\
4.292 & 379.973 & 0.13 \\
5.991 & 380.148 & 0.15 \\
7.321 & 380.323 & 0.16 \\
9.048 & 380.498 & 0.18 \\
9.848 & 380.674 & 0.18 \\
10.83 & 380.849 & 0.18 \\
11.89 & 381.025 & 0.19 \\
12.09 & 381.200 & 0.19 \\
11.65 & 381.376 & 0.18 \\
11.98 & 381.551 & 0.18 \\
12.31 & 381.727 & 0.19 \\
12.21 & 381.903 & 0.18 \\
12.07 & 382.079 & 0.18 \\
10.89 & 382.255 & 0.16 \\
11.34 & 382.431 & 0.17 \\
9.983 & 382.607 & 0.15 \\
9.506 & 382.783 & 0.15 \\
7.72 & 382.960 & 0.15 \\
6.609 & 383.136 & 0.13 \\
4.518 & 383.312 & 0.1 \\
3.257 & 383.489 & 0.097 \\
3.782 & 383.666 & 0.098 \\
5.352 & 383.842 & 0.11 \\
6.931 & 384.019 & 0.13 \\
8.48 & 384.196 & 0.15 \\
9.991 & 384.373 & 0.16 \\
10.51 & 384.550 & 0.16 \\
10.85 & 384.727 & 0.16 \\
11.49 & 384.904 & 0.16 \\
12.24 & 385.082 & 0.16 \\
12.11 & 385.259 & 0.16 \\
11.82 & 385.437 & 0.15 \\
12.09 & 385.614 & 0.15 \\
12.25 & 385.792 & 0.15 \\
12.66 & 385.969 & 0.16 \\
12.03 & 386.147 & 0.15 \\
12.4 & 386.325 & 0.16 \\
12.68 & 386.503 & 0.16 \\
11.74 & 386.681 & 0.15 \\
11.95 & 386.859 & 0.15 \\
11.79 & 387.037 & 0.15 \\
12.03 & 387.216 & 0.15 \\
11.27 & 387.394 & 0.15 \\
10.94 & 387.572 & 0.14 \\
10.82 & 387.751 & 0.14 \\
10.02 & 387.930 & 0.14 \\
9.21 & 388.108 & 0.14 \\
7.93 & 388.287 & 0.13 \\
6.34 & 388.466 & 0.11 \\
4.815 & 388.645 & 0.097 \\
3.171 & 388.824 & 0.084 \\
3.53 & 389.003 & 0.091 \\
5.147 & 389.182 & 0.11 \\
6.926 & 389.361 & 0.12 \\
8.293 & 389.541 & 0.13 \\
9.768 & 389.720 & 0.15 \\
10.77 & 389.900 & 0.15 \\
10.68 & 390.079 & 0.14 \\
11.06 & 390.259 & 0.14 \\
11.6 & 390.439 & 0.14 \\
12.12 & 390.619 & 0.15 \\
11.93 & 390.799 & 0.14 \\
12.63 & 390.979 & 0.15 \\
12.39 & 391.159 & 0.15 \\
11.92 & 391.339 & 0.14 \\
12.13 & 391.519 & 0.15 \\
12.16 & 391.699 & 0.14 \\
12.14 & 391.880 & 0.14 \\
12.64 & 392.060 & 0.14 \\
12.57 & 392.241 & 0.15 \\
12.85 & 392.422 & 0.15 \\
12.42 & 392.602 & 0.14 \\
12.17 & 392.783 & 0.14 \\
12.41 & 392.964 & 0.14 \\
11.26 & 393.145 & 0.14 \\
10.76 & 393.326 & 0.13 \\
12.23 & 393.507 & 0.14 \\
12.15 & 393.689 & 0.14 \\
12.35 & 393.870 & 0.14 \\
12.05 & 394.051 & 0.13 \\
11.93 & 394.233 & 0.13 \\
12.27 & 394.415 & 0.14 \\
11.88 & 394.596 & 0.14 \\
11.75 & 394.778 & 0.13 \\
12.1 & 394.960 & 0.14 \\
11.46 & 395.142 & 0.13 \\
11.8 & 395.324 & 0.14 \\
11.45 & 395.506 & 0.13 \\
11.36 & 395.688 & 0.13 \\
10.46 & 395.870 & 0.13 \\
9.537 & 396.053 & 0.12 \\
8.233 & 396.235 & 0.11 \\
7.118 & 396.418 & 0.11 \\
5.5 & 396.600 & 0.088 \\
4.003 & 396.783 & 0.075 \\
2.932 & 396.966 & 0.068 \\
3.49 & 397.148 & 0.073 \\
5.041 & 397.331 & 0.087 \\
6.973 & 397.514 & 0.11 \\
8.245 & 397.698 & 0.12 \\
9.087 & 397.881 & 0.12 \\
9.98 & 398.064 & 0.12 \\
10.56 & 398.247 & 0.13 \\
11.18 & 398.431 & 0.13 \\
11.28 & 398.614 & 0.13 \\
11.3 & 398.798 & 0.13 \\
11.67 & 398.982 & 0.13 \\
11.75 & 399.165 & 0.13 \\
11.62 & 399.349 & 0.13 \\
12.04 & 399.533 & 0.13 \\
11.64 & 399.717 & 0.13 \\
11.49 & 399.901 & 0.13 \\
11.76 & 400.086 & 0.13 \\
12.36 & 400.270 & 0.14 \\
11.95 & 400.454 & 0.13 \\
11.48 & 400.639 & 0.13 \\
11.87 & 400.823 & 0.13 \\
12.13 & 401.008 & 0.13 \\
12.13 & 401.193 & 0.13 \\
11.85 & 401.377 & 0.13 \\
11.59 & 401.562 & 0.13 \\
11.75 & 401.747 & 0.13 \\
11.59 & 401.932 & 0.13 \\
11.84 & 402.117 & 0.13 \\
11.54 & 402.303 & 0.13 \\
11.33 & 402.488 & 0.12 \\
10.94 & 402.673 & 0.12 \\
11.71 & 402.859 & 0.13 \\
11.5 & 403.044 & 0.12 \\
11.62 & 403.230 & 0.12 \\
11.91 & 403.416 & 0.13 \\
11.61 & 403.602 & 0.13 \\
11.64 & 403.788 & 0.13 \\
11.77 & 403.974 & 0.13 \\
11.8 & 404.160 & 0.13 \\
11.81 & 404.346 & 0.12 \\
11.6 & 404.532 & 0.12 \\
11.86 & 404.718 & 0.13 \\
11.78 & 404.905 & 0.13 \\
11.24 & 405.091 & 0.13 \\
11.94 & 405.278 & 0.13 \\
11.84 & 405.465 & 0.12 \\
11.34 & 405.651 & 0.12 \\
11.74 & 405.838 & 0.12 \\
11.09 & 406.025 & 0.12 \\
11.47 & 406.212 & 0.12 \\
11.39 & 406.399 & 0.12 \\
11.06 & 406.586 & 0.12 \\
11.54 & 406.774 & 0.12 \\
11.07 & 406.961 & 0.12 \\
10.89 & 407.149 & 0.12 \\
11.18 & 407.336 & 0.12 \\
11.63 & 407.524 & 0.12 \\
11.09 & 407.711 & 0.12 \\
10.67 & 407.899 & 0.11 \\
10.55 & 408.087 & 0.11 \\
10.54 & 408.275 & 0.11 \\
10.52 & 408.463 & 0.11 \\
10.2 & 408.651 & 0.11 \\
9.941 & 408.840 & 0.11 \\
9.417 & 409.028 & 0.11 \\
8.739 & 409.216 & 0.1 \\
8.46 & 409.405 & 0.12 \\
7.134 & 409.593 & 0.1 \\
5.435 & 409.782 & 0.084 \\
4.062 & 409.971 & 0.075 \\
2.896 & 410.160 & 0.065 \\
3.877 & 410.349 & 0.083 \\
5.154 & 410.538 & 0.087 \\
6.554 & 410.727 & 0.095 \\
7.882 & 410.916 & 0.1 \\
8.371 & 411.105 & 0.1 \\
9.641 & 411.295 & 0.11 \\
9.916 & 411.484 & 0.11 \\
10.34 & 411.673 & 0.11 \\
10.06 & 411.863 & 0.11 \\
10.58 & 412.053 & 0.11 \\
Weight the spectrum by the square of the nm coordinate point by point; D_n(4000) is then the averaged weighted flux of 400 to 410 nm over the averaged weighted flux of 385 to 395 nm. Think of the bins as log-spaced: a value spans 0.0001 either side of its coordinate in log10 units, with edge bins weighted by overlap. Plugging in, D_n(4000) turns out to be 1.08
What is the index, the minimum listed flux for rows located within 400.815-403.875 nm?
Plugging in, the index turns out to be 10.94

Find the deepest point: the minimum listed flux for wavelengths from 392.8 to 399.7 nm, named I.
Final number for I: 2.932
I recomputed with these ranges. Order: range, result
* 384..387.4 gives 6.931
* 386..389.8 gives 3.171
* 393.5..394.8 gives 11.75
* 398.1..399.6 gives 10.56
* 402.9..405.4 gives 11.24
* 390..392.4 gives 10.68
